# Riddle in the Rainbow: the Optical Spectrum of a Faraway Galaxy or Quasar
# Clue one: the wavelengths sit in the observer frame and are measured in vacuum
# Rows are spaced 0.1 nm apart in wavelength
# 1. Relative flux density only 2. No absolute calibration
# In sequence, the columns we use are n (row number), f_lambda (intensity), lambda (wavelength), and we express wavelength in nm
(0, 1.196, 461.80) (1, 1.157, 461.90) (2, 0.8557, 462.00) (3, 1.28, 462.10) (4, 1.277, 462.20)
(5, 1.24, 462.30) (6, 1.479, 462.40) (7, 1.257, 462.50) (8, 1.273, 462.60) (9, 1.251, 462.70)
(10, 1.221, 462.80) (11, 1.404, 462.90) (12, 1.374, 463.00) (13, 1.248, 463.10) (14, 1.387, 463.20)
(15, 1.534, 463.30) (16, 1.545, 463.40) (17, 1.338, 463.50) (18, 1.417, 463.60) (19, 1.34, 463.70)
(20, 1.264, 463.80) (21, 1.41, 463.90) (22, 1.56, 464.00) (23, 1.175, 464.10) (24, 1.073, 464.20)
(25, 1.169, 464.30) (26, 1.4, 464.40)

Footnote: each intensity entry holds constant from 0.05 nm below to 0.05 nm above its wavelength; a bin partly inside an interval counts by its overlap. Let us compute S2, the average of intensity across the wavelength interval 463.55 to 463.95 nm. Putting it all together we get 1.36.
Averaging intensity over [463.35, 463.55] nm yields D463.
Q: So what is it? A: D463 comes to 1.44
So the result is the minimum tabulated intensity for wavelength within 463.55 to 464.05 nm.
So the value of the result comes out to 1.264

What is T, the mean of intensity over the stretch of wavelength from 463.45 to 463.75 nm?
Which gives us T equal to 1.37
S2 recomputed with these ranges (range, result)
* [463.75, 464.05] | 1.41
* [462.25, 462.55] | 1.33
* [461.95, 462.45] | 1.23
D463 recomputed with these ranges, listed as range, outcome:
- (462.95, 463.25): 1.34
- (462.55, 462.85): 1.25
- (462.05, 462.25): 1.28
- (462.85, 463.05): 1.39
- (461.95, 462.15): 1.07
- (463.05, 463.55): 1.41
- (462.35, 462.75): 1.31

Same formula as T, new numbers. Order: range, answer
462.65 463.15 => 1.3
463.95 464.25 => 1.27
